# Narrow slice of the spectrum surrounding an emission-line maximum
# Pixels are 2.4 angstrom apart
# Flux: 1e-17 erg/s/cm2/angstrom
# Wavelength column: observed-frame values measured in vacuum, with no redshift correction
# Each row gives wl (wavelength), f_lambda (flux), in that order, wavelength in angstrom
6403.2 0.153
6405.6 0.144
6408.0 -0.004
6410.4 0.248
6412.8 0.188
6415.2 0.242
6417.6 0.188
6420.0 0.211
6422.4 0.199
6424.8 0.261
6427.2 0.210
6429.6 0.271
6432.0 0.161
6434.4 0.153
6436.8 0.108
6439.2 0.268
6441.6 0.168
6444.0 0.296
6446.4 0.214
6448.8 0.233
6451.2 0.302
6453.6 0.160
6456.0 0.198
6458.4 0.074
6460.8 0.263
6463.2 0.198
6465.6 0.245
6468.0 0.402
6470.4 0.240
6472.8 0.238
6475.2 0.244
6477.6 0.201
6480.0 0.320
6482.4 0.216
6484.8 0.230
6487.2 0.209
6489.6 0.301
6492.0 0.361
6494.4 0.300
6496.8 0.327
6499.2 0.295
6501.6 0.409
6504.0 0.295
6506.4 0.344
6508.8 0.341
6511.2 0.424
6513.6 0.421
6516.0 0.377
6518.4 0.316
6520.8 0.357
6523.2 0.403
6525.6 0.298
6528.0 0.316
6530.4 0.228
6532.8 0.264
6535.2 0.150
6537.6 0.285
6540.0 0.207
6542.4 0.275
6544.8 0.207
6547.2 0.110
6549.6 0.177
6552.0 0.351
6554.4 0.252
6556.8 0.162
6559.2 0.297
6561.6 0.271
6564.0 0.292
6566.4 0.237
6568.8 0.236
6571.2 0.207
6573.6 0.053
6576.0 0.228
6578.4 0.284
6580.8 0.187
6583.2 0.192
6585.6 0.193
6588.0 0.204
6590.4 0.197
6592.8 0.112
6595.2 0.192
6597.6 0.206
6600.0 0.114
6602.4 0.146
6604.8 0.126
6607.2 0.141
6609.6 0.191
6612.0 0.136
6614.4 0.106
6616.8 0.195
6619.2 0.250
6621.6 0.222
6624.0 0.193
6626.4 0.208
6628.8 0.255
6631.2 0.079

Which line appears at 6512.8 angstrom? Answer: C III] 1909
